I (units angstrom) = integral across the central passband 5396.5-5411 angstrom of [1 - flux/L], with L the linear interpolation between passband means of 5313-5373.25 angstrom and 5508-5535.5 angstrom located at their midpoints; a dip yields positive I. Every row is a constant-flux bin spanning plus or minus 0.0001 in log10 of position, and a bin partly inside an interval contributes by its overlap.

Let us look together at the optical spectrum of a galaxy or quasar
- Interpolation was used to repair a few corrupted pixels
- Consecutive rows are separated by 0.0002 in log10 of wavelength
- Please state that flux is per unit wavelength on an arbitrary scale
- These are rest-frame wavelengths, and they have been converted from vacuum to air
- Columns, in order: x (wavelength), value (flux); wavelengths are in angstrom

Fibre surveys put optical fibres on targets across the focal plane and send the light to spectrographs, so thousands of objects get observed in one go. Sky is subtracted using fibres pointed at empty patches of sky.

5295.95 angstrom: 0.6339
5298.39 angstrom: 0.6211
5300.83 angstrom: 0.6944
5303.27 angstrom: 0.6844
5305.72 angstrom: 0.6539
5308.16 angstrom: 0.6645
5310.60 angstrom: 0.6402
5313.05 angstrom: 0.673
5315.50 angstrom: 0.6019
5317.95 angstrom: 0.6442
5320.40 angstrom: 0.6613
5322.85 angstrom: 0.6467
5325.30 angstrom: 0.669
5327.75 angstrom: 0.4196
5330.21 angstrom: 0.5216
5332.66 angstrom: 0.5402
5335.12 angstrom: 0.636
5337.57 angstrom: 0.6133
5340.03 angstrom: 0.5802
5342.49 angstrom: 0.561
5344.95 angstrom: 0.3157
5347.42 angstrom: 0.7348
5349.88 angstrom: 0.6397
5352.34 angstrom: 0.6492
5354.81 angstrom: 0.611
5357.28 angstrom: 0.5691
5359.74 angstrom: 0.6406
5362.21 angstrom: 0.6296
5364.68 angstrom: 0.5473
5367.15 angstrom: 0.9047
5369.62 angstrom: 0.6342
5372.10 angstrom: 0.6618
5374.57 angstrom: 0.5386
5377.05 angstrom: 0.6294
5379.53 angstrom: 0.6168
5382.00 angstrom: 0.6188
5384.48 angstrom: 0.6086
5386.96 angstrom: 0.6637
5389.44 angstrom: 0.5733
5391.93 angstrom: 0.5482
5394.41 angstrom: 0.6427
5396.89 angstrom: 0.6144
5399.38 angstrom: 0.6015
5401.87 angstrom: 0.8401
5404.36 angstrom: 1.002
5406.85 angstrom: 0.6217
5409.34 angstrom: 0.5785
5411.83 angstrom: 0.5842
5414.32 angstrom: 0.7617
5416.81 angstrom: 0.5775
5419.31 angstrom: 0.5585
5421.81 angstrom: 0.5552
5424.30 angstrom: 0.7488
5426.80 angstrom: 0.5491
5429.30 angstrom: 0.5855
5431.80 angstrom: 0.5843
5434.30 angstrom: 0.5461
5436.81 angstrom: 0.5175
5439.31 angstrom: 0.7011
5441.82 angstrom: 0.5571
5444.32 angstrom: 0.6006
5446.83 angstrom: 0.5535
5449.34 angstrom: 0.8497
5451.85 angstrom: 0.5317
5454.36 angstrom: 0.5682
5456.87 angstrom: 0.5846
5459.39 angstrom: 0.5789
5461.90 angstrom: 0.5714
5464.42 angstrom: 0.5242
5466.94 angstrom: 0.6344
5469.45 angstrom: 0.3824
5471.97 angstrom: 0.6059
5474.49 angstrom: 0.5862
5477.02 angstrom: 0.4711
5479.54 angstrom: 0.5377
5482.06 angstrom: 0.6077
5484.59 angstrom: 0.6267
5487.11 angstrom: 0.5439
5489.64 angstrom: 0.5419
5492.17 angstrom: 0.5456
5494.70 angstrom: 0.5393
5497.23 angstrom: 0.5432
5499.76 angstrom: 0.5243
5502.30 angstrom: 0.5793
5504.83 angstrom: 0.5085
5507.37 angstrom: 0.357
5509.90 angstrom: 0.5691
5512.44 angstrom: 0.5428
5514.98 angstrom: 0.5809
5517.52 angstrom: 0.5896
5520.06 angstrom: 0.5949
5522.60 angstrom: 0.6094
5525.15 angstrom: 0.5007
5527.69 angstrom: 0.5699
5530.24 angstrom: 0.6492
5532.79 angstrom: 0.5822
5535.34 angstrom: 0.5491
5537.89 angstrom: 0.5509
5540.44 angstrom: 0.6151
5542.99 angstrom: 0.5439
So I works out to -2.76 angstrom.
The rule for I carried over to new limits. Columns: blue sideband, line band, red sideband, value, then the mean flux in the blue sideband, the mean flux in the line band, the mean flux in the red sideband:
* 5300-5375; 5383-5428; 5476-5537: -4.1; 0.619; 0.646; 0.553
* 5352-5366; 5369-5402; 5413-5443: -0.8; 0.607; 0.621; 0.604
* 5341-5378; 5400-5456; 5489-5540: -4.3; 0.617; 0.634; 0.553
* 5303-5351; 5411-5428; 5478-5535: -1.2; 0.603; 0.62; 0.556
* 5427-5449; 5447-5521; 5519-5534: 3.5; 0.59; 0.559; 0.584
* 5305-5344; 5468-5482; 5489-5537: 0.9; 0.605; 0.526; 0.552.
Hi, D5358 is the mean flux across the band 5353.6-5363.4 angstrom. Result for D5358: 0.613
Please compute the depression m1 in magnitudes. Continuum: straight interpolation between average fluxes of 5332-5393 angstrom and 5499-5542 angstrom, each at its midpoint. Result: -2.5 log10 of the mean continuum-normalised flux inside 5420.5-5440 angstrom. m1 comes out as -0.01 mag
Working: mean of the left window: 0.611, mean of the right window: 0.558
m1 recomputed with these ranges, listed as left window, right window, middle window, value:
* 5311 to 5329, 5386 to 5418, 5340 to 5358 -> 0.09 mag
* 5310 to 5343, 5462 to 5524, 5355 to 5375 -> -0.10 mag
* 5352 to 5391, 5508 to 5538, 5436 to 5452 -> -0.04 mag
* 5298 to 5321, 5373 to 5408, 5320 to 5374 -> 0.08 mag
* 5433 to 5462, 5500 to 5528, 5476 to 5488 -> 0.02 mag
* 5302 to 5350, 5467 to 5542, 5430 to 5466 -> -0.04 mag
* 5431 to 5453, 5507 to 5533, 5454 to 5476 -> 0.07 mag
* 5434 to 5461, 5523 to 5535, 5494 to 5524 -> 0.07 mag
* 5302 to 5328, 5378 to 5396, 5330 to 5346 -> 0.17 mag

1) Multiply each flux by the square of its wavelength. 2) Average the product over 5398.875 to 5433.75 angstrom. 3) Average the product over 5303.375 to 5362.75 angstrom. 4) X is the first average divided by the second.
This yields 1.1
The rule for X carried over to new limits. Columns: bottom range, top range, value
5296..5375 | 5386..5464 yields 1.04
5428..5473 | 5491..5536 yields 0.97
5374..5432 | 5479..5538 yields 0.91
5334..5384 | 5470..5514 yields 0.92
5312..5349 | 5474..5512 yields 0.97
